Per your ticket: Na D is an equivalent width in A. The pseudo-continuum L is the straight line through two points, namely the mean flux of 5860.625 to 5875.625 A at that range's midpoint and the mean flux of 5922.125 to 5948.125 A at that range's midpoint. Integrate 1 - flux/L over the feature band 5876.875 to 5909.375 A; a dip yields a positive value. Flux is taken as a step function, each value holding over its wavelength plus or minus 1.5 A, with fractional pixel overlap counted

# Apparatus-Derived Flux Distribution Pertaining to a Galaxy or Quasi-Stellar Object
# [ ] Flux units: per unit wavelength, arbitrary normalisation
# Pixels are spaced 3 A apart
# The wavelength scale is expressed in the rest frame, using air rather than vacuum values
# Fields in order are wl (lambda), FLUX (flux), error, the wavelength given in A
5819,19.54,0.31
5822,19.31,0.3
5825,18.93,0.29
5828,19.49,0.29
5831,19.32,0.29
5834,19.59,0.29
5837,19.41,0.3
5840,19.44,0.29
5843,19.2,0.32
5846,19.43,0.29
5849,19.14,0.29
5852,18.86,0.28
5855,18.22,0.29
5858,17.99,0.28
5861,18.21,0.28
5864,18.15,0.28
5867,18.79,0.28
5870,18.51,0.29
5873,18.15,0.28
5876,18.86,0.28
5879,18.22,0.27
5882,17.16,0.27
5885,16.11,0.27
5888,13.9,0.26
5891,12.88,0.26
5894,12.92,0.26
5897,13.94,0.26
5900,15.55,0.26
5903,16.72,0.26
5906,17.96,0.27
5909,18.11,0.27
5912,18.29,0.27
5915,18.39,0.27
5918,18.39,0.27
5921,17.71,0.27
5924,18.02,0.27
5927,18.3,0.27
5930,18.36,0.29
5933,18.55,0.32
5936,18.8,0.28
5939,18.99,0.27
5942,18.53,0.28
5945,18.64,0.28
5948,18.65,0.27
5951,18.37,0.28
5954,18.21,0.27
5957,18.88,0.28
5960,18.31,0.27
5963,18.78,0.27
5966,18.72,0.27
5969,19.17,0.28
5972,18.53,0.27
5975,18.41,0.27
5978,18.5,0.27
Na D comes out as 4.8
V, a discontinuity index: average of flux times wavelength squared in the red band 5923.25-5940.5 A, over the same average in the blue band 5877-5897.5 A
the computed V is 1.24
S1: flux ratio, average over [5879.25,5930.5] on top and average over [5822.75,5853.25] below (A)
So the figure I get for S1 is 0.86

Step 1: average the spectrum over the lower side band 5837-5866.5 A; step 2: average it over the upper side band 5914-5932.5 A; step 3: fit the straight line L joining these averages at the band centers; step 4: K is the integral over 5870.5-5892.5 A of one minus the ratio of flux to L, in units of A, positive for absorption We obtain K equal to 2.35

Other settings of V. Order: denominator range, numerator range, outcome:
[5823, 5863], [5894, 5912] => 0.88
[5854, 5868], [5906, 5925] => 1.01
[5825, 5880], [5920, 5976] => 1.02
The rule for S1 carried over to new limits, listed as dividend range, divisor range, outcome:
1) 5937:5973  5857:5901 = 1.12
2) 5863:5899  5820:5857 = 0.86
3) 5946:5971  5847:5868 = 1.01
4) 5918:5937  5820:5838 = 0.95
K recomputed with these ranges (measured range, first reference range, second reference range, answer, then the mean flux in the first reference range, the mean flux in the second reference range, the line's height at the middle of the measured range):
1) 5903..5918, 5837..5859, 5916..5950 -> 0.4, 19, 18.4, 18.6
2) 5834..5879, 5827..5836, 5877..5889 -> -1.8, 19.5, 16.6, 18.1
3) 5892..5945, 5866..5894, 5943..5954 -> 0.7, 16.7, 18.5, 17.7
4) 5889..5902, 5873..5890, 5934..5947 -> 2.5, 16.8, 18.7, 17.3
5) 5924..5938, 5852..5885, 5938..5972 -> 0.0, 18.2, 18.6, 18.5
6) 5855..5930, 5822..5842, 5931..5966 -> 7.1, 19.4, 18.6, 19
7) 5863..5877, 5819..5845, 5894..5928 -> -0.1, 19.3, 17.2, 18.3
